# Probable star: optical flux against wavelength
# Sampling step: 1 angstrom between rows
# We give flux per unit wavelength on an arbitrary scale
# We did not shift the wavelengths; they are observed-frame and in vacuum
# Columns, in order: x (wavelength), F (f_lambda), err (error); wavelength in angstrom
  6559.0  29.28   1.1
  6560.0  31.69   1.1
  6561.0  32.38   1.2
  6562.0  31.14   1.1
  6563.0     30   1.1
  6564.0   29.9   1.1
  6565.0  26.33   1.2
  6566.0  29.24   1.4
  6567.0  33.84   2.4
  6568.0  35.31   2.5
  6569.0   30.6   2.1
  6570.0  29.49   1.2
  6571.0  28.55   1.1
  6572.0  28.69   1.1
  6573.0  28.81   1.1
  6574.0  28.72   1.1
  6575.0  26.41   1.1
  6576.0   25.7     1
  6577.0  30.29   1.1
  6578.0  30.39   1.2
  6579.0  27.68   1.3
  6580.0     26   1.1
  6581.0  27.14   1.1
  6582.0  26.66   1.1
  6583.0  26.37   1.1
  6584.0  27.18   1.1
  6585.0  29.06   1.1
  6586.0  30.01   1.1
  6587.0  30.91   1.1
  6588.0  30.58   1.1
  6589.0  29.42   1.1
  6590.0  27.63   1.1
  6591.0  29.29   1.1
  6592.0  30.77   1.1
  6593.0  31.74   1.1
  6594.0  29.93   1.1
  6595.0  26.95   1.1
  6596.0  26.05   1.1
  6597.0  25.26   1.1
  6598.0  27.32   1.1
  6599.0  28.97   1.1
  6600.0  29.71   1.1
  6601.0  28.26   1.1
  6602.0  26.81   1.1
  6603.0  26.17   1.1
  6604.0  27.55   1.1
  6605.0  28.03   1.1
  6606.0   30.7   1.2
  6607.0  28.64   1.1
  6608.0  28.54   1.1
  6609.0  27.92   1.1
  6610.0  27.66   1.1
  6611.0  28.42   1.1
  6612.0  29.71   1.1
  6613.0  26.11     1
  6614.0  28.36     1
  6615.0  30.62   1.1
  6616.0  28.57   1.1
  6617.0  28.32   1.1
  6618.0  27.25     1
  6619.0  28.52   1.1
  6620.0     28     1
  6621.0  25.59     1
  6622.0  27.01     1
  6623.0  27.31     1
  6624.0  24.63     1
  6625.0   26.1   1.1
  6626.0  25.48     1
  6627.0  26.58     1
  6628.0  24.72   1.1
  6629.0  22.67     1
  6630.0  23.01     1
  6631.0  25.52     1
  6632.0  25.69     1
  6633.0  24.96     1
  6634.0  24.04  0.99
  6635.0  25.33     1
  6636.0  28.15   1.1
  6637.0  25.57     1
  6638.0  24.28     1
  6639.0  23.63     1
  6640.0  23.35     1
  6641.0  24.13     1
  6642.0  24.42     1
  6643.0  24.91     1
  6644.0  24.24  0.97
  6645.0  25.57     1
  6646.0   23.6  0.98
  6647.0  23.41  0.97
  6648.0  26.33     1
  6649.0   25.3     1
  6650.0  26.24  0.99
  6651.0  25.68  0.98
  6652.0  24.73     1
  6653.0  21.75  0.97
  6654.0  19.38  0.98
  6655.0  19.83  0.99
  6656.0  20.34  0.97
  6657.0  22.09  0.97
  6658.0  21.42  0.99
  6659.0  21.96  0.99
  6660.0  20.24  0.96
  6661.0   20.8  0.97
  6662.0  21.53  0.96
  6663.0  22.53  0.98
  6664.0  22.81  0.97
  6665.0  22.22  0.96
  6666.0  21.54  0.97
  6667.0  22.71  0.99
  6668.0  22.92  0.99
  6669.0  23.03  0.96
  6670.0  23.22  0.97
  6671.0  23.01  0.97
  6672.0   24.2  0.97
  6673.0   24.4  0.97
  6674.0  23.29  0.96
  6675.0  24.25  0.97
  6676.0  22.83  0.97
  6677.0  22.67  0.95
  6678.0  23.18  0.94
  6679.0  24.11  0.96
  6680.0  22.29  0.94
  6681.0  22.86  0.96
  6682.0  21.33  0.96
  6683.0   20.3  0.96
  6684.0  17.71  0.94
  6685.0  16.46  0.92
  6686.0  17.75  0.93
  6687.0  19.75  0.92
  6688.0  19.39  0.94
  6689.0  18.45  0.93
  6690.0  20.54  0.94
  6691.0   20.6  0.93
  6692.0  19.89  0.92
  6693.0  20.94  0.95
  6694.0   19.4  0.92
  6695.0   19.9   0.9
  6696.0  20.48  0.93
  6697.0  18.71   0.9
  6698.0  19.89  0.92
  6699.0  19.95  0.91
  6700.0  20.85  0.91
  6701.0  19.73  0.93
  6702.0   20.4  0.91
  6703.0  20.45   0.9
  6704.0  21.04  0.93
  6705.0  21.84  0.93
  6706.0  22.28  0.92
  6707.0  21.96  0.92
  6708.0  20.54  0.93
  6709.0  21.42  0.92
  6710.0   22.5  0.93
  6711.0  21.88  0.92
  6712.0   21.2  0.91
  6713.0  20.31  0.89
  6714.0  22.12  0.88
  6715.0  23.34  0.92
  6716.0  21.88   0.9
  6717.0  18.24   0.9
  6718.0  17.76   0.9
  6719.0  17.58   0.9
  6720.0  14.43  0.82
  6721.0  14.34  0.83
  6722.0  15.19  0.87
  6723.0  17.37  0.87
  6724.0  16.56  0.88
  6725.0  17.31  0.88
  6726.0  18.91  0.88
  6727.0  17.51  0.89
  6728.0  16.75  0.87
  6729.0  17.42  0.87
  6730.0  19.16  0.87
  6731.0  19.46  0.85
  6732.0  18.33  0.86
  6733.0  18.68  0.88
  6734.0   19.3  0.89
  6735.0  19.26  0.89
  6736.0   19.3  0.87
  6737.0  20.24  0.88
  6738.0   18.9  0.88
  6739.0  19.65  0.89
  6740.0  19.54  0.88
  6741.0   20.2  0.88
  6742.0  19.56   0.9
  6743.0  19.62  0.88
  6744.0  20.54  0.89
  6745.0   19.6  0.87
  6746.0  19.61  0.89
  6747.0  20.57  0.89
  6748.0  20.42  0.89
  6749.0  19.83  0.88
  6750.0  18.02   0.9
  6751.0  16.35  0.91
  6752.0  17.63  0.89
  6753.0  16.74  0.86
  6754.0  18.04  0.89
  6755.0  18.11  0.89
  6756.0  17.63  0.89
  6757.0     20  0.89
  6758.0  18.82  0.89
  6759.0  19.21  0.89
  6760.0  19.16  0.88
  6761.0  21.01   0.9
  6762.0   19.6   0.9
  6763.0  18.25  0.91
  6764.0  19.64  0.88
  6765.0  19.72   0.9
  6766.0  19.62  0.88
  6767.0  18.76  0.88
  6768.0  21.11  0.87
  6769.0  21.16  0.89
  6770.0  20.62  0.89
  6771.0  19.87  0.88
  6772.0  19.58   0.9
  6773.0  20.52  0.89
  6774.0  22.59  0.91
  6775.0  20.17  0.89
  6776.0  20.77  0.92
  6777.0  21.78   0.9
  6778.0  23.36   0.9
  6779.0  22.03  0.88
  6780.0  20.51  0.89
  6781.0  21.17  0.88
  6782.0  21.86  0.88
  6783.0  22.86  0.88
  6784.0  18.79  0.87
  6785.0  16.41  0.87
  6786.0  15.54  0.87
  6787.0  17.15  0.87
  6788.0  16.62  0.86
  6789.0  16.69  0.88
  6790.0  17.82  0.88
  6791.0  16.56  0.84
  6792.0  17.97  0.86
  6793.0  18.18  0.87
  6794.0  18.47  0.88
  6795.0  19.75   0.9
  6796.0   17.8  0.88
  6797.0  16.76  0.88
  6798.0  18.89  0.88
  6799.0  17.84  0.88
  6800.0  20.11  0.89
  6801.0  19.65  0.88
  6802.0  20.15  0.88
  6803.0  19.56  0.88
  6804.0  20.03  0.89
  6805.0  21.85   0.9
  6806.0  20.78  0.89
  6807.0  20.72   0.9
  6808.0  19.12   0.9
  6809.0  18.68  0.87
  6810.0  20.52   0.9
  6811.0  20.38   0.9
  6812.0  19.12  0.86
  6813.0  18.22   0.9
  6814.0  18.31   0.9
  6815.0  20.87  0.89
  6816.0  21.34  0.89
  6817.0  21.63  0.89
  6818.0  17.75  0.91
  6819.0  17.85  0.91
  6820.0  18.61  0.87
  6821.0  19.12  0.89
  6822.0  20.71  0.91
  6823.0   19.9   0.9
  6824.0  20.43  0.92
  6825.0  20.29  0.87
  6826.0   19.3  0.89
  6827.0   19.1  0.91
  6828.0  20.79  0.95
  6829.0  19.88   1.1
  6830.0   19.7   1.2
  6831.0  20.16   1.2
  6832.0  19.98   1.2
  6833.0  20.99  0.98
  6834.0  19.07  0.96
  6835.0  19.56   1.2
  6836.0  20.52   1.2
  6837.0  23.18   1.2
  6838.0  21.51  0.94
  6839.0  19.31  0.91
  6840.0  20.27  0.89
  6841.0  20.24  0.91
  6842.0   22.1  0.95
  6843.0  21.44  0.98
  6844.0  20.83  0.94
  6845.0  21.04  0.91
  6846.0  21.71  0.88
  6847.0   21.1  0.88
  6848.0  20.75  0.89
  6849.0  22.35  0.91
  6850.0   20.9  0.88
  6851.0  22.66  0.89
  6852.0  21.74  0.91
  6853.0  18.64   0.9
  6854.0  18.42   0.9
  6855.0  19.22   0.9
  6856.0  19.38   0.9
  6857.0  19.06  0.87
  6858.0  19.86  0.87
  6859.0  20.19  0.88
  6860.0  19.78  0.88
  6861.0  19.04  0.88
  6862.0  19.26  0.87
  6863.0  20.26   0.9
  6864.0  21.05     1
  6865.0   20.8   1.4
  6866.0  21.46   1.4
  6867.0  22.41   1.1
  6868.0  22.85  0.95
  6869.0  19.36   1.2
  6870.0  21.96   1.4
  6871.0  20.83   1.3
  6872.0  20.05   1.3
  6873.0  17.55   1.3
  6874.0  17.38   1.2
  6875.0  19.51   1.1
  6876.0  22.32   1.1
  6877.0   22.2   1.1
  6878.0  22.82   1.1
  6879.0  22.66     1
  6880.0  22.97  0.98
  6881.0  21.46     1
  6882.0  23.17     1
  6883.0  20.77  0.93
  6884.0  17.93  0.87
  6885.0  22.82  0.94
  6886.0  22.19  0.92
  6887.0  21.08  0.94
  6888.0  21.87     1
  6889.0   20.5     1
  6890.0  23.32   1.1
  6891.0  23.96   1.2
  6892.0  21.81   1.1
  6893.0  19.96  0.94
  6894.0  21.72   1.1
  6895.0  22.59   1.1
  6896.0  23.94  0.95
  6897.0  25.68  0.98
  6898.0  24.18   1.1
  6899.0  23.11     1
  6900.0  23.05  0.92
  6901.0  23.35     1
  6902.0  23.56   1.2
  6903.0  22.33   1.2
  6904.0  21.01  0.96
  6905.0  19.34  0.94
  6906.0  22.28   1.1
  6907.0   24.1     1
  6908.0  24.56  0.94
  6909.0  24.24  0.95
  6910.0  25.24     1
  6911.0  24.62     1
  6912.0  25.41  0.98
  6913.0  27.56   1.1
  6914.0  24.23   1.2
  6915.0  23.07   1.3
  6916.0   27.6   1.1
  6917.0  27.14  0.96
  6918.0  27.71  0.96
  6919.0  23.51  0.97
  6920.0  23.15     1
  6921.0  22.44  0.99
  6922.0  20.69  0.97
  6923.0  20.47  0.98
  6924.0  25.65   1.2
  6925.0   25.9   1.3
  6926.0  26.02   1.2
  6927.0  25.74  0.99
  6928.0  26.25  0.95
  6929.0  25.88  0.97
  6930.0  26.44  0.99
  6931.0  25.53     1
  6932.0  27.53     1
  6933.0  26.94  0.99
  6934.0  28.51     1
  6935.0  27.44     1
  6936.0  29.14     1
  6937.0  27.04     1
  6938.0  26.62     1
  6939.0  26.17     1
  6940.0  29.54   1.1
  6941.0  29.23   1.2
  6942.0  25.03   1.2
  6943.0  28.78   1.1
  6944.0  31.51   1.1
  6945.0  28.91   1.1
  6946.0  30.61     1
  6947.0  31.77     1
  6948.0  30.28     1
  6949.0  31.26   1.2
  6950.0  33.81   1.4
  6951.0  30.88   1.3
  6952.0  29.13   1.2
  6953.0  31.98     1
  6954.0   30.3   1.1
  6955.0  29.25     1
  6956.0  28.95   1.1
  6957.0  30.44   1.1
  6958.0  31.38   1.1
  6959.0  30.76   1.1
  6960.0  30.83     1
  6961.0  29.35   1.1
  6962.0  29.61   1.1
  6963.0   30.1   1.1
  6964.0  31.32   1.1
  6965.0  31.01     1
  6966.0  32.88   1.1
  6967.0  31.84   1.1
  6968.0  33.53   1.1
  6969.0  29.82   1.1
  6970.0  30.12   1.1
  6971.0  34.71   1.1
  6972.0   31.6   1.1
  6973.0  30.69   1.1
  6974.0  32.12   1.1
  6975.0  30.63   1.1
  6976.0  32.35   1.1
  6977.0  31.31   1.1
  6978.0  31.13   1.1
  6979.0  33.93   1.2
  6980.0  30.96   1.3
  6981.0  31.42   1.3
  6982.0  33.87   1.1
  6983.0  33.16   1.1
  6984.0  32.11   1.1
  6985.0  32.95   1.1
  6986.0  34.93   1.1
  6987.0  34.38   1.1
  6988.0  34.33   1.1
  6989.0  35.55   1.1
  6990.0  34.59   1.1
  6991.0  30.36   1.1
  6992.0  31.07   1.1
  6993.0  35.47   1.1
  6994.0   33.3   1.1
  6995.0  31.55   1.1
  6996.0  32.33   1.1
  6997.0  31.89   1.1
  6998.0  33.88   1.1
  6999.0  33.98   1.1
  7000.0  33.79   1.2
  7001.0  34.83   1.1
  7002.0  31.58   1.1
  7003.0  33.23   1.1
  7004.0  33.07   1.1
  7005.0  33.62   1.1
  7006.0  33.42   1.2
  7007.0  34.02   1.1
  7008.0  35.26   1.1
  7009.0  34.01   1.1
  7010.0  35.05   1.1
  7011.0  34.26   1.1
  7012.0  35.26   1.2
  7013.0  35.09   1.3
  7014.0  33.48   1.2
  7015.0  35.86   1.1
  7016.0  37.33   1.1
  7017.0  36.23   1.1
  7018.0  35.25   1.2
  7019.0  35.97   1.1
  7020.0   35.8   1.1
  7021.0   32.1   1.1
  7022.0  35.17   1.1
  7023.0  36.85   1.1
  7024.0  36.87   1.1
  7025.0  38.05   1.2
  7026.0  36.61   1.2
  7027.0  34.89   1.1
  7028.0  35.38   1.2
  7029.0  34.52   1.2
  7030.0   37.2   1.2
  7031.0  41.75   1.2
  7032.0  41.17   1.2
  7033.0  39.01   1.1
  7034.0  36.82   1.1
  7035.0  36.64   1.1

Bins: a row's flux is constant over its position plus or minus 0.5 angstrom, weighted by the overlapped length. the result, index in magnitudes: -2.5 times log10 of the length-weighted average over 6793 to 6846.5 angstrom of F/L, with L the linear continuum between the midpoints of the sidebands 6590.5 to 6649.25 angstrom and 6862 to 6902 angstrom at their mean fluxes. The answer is 0.15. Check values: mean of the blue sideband 26.7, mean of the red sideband 21.7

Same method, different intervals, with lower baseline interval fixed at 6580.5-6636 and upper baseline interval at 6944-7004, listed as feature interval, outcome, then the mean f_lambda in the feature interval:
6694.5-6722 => 0.388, 20.1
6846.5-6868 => 0.435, 20.5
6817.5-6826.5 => 0.481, 19.3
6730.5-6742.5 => 0.441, 19.4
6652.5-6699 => 0.312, 21.3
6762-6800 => 0.459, 19.4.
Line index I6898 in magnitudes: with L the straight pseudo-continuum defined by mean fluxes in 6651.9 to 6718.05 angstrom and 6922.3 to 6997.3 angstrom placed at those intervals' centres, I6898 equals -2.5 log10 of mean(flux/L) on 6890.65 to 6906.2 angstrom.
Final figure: 0.24 mag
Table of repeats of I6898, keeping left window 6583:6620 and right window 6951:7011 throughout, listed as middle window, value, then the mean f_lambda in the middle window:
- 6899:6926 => 0.301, 24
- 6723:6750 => 0.488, 19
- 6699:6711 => 0.362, 21.2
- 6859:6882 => 0.437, 20.9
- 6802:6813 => 0.460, 20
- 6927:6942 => 0.172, 27.2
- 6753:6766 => 0.497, 19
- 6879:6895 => 0.397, 21.8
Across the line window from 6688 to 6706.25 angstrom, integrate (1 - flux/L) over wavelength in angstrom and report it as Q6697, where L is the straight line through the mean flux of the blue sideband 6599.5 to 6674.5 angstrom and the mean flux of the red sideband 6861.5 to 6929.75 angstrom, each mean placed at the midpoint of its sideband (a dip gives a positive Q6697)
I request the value 3.2 angstrom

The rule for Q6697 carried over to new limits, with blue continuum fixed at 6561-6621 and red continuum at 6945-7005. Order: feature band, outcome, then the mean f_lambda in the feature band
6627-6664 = 6.9 angstrom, 23.7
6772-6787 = 4.9 angstrom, 20.4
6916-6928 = 2.6 angstrom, 24.6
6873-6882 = 2.8 angstrom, 21.3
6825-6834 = 3.2 angstrom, 20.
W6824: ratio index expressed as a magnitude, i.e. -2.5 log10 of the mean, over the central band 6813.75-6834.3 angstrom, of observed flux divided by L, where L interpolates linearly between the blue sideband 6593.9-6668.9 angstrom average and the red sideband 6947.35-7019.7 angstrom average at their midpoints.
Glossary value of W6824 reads 0.43 mag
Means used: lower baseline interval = 25.4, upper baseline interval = 32.6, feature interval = 19.8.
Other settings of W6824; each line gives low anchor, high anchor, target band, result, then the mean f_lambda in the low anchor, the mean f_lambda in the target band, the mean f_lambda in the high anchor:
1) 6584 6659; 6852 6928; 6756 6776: 0.21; 26.4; 19.9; 22.3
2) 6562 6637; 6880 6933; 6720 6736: 0.43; 27.9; 17.7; 23.6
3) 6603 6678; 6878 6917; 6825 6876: 0.15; 24.9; 20.4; 23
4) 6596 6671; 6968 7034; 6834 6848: 0.40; 25.2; 20.9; 34.1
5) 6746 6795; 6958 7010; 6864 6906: 0.21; 19.3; 21.7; 32.5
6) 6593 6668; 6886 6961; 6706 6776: 0.31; 25.5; 19.3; 26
